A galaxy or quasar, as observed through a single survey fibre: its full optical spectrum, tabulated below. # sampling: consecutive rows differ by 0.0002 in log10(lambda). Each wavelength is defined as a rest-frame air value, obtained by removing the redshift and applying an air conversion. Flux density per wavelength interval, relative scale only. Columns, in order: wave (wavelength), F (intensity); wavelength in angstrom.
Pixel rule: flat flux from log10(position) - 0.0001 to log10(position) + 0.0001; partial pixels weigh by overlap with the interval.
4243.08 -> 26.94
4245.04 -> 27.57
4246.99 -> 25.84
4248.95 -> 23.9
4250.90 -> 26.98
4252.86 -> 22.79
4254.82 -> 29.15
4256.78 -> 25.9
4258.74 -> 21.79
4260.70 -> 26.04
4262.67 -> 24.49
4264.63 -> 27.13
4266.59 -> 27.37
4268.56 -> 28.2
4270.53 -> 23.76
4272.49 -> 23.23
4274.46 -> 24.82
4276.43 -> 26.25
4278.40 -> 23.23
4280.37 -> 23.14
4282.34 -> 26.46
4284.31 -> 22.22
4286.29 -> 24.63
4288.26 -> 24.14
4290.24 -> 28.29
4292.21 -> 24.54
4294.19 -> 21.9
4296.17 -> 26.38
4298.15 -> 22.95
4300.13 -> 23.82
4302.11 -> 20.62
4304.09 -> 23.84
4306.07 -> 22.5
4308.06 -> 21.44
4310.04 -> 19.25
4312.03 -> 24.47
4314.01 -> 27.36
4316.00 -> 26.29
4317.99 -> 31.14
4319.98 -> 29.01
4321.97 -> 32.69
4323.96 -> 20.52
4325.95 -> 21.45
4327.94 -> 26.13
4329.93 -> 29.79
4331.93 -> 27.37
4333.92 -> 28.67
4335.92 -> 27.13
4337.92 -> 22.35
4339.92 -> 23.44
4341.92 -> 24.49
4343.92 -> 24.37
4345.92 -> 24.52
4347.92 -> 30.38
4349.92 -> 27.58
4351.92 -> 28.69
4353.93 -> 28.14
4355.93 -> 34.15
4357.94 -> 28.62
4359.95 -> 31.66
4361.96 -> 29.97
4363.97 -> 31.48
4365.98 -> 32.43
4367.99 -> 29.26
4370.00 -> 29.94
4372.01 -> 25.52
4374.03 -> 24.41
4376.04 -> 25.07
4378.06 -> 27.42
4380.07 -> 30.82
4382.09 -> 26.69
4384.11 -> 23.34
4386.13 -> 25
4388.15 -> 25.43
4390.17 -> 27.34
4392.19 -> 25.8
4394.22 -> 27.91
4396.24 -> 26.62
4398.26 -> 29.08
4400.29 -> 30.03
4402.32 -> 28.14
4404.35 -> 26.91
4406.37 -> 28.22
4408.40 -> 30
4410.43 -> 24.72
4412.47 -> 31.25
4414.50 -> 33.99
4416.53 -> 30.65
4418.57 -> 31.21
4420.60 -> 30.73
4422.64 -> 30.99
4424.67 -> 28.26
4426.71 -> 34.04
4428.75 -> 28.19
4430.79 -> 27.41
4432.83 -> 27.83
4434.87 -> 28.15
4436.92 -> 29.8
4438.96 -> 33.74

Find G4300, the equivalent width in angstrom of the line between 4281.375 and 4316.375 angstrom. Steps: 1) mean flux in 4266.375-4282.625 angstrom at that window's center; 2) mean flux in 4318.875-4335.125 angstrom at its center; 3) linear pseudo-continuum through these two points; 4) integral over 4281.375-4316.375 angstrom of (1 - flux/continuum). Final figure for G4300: 2.7 angstrom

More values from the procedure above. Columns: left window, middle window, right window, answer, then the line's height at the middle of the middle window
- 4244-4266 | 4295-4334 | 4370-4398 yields 1.2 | 26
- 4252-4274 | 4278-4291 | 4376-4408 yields 0.6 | 25.7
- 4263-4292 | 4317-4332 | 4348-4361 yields 0.4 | 28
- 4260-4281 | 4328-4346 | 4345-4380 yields 1.3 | 27.9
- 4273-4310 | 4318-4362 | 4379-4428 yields -2.4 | 25.9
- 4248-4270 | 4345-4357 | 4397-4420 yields -0.4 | 28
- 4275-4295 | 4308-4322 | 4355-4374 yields 0.1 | 26.6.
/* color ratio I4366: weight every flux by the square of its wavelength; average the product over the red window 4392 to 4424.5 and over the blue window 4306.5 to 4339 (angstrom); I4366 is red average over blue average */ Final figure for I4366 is 1.2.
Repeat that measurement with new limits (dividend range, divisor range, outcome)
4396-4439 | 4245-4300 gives 1.26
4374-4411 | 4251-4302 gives 1.15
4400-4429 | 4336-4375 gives 1.10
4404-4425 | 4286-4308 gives 1.32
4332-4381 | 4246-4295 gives 1.16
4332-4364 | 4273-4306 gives 1.18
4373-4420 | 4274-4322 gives 1.18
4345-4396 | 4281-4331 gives 1.16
